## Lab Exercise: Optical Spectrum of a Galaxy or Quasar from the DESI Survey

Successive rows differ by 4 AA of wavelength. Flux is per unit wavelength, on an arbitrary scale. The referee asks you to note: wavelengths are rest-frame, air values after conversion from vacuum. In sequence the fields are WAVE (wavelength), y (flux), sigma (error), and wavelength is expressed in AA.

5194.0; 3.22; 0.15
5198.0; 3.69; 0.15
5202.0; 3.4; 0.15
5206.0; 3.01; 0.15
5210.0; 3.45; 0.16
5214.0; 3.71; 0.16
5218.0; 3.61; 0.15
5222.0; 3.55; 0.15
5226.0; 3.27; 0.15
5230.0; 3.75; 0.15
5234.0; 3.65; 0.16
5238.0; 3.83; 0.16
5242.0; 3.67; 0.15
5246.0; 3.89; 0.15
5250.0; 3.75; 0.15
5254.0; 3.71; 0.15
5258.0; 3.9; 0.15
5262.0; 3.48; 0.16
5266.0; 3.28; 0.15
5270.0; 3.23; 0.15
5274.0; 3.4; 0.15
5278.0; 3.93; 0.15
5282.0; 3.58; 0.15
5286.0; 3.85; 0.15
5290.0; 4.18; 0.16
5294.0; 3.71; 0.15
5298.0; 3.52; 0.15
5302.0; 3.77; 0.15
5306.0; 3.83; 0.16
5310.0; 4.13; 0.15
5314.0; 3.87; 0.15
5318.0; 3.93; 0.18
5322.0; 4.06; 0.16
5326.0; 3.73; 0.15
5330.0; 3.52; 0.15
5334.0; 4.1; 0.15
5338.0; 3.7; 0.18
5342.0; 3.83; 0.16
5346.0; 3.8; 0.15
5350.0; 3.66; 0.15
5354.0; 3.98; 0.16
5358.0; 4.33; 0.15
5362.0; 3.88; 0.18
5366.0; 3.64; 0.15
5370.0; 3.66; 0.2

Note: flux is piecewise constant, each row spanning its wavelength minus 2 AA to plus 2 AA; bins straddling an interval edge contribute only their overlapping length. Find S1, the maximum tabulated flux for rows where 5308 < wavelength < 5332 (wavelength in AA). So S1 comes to 4.13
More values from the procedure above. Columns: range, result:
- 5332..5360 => 4.33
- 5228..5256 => 3.89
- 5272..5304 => 4.18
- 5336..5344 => 3.83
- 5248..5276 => 3.9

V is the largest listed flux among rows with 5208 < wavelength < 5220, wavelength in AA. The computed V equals 3.71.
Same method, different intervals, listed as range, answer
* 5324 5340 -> 4.1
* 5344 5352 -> 3.8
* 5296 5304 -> 3.77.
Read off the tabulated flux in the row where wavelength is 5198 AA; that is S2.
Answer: 3.69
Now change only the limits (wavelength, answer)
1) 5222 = 3.55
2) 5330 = 3.52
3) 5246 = 3.89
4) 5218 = 3.61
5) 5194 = 3.22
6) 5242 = 3.67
